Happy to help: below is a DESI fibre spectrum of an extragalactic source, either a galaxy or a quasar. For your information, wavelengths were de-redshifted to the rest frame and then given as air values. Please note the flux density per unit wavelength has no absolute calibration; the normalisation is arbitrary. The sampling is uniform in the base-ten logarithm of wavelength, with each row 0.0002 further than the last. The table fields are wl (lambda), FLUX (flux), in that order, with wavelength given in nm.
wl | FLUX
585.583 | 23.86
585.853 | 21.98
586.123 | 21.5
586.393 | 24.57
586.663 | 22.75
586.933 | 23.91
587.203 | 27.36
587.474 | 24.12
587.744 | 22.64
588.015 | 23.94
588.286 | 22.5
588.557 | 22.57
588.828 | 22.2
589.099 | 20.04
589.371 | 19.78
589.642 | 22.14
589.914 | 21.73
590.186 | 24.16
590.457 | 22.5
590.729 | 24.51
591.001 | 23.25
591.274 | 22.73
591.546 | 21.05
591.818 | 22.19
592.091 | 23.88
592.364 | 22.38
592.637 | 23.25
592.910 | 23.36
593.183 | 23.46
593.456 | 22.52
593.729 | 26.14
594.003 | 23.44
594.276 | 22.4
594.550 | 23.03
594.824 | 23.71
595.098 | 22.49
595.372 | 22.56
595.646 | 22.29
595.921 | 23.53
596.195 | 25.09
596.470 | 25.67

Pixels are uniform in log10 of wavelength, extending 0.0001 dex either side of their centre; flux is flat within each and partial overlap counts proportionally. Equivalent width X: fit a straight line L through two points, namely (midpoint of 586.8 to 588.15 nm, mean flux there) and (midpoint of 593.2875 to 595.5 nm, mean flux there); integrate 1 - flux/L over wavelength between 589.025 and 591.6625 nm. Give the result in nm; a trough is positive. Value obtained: 0.19 nm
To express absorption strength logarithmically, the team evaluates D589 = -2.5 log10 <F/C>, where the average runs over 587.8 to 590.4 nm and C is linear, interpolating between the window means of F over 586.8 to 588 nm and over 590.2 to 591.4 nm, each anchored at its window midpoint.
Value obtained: 0.083 mag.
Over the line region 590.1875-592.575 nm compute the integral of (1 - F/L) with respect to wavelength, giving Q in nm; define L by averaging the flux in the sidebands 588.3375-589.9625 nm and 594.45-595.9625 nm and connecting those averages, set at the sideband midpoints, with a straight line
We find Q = -0.10 nm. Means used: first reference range 21.4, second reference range 22.9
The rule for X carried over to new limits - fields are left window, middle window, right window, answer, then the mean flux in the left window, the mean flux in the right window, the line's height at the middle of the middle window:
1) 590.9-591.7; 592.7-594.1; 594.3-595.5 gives -0.069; 22.3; 22.9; 22.6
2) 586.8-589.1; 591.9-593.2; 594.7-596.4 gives 0.011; 23.4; 23.4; 23.4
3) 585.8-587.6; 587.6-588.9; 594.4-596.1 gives 0.047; 23.8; 23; 23.7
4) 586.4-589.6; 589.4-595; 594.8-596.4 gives 0.034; 22.9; 23.3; 23.2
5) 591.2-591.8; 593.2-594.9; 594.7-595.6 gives -0.073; 21.9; 22.9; 22.6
